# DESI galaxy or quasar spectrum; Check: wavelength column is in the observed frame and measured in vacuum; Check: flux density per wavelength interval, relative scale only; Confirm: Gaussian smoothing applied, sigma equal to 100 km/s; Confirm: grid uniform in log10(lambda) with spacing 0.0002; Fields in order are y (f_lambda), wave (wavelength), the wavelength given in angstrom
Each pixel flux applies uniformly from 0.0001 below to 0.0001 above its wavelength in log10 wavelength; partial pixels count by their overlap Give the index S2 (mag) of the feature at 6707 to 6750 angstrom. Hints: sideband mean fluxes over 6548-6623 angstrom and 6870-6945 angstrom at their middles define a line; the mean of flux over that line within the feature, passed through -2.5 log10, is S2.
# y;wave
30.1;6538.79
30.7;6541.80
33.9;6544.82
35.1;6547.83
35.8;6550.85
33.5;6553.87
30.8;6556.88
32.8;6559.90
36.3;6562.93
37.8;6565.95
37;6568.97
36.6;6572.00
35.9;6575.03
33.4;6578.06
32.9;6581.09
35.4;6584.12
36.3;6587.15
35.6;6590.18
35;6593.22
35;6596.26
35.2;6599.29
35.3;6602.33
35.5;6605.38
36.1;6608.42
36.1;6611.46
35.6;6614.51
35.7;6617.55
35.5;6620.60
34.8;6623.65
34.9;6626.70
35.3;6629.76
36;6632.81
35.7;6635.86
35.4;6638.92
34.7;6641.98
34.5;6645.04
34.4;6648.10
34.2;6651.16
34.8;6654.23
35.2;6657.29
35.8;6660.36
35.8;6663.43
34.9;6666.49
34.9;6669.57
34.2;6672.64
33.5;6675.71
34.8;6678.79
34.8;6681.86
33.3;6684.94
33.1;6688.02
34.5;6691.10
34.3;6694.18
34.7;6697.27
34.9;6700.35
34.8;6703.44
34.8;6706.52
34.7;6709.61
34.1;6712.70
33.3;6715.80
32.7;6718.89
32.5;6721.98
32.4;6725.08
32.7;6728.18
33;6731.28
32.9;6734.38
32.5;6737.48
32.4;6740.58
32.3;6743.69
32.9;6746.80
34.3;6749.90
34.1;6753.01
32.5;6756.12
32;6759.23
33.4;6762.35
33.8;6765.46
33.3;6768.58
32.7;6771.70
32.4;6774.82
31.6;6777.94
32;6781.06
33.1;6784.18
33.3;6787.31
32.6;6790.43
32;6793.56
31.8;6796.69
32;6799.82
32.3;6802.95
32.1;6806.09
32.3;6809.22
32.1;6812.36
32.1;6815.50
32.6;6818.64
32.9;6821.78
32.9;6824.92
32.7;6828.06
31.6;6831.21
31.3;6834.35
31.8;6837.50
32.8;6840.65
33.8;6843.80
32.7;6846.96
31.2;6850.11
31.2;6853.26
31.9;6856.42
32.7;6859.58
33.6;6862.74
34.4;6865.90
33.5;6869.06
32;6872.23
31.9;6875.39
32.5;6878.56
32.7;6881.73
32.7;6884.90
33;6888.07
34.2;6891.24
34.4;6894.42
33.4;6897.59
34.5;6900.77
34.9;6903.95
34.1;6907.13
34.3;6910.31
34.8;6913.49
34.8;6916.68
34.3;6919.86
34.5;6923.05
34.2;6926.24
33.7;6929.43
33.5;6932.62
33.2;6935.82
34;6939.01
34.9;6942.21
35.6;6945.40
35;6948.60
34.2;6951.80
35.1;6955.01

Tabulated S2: 0.049 mag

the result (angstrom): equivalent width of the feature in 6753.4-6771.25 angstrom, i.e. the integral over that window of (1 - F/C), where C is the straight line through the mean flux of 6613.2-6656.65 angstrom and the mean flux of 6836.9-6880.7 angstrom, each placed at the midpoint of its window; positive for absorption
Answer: 0.3 angstrom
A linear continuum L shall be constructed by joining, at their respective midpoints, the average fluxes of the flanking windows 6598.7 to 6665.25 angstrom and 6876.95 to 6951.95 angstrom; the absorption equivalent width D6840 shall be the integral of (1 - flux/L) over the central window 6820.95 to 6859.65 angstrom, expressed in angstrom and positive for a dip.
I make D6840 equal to 2.4 angstrom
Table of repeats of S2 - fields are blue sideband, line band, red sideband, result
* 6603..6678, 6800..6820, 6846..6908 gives 0.047 mag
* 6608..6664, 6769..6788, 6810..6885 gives 0.028 mag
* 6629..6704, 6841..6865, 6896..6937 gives 0.059 mag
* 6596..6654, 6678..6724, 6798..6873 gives 0.006 mag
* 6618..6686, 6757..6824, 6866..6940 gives 0.057 mag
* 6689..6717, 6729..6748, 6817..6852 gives 0.040 mag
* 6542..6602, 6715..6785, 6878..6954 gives 0.053 mag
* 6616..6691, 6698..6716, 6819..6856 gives -0.014 mag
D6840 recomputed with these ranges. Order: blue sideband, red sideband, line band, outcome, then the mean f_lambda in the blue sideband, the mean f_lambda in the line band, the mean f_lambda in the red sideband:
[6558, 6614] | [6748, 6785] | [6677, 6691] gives 0.0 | 35.4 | 34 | 32.9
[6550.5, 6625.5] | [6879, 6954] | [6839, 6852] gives 0.7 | 35.2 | 32.6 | 34.1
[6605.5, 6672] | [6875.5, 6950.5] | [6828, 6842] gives 1.0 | 35.2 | 32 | 34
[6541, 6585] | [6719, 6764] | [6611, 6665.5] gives -2.2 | 34.6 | 35.2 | 32.8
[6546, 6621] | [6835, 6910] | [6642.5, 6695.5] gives 0.0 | 35.2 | 34.5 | 33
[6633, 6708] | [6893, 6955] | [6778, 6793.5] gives 0.9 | 34.7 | 32.6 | 34.4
